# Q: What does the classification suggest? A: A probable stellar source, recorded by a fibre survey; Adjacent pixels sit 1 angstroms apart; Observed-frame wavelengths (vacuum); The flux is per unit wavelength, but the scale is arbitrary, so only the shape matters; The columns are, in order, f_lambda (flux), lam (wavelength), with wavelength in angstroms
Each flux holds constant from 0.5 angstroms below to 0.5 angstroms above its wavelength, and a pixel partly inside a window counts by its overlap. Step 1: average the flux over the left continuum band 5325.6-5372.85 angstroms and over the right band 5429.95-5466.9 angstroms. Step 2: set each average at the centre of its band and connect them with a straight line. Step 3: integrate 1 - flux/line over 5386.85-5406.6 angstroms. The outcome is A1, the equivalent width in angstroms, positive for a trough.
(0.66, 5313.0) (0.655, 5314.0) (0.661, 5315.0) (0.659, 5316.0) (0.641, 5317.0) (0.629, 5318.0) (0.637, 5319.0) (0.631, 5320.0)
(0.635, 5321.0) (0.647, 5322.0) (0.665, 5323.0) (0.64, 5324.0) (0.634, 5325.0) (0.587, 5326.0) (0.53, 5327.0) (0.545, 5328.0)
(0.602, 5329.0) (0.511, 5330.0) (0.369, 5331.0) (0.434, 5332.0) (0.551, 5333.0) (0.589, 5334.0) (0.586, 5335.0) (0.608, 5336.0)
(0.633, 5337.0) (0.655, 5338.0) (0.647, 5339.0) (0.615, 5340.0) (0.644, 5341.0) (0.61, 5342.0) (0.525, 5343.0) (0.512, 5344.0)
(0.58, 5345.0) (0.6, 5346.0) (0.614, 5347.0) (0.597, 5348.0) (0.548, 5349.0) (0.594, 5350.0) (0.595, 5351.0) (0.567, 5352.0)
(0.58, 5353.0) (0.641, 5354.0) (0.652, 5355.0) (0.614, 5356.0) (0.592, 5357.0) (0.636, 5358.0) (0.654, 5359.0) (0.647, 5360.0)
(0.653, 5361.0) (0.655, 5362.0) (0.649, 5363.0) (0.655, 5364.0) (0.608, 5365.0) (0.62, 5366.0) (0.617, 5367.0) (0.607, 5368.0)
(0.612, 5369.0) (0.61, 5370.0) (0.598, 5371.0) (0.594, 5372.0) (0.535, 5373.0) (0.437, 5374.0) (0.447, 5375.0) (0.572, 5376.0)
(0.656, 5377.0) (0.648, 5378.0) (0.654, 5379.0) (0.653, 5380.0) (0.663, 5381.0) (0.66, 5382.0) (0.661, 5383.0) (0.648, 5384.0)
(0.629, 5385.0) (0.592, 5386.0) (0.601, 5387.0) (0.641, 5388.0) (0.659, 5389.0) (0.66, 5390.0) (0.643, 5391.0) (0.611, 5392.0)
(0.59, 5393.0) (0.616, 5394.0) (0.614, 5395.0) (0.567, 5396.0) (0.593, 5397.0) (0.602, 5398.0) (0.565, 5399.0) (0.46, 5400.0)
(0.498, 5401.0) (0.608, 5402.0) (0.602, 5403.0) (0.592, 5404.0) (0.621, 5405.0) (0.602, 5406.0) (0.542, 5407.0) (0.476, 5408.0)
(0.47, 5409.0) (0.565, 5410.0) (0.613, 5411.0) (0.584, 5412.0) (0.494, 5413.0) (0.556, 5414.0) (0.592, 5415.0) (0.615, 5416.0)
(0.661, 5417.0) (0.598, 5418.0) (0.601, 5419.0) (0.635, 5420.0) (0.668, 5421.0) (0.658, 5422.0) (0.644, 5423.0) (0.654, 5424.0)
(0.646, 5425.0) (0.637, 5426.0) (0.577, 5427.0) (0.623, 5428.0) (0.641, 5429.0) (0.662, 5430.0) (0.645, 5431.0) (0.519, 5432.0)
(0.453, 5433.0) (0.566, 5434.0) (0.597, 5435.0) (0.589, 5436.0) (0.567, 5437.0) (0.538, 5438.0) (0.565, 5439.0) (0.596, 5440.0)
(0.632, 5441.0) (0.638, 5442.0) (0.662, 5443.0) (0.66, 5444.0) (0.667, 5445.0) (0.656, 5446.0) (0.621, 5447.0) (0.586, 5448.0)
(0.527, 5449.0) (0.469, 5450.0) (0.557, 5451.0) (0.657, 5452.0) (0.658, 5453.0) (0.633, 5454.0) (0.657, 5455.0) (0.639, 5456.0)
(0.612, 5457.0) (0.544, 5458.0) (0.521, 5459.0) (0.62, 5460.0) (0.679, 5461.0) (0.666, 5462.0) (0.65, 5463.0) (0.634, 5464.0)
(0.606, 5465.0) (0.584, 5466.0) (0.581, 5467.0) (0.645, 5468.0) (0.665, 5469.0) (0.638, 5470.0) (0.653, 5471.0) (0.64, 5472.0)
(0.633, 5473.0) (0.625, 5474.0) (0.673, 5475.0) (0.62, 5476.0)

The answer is 0.0 angstroms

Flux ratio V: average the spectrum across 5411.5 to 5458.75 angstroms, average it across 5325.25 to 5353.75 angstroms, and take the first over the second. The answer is 1.1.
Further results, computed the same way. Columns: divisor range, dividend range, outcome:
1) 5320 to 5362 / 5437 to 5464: 1.03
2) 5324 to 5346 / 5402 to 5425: 1.04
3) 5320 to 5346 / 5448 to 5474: 1.05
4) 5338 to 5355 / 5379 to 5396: 1.06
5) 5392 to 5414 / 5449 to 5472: 1.09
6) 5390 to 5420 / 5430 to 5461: 1.03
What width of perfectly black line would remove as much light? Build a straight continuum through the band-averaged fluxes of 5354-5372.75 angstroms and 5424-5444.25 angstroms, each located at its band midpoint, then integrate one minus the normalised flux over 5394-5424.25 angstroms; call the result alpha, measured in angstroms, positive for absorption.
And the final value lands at 1.2 angstroms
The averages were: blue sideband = 0.625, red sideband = 0.601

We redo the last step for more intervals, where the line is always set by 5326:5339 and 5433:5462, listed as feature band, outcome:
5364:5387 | -1.32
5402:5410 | 0.33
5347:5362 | -1.29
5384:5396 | -0.88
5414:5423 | -0.53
